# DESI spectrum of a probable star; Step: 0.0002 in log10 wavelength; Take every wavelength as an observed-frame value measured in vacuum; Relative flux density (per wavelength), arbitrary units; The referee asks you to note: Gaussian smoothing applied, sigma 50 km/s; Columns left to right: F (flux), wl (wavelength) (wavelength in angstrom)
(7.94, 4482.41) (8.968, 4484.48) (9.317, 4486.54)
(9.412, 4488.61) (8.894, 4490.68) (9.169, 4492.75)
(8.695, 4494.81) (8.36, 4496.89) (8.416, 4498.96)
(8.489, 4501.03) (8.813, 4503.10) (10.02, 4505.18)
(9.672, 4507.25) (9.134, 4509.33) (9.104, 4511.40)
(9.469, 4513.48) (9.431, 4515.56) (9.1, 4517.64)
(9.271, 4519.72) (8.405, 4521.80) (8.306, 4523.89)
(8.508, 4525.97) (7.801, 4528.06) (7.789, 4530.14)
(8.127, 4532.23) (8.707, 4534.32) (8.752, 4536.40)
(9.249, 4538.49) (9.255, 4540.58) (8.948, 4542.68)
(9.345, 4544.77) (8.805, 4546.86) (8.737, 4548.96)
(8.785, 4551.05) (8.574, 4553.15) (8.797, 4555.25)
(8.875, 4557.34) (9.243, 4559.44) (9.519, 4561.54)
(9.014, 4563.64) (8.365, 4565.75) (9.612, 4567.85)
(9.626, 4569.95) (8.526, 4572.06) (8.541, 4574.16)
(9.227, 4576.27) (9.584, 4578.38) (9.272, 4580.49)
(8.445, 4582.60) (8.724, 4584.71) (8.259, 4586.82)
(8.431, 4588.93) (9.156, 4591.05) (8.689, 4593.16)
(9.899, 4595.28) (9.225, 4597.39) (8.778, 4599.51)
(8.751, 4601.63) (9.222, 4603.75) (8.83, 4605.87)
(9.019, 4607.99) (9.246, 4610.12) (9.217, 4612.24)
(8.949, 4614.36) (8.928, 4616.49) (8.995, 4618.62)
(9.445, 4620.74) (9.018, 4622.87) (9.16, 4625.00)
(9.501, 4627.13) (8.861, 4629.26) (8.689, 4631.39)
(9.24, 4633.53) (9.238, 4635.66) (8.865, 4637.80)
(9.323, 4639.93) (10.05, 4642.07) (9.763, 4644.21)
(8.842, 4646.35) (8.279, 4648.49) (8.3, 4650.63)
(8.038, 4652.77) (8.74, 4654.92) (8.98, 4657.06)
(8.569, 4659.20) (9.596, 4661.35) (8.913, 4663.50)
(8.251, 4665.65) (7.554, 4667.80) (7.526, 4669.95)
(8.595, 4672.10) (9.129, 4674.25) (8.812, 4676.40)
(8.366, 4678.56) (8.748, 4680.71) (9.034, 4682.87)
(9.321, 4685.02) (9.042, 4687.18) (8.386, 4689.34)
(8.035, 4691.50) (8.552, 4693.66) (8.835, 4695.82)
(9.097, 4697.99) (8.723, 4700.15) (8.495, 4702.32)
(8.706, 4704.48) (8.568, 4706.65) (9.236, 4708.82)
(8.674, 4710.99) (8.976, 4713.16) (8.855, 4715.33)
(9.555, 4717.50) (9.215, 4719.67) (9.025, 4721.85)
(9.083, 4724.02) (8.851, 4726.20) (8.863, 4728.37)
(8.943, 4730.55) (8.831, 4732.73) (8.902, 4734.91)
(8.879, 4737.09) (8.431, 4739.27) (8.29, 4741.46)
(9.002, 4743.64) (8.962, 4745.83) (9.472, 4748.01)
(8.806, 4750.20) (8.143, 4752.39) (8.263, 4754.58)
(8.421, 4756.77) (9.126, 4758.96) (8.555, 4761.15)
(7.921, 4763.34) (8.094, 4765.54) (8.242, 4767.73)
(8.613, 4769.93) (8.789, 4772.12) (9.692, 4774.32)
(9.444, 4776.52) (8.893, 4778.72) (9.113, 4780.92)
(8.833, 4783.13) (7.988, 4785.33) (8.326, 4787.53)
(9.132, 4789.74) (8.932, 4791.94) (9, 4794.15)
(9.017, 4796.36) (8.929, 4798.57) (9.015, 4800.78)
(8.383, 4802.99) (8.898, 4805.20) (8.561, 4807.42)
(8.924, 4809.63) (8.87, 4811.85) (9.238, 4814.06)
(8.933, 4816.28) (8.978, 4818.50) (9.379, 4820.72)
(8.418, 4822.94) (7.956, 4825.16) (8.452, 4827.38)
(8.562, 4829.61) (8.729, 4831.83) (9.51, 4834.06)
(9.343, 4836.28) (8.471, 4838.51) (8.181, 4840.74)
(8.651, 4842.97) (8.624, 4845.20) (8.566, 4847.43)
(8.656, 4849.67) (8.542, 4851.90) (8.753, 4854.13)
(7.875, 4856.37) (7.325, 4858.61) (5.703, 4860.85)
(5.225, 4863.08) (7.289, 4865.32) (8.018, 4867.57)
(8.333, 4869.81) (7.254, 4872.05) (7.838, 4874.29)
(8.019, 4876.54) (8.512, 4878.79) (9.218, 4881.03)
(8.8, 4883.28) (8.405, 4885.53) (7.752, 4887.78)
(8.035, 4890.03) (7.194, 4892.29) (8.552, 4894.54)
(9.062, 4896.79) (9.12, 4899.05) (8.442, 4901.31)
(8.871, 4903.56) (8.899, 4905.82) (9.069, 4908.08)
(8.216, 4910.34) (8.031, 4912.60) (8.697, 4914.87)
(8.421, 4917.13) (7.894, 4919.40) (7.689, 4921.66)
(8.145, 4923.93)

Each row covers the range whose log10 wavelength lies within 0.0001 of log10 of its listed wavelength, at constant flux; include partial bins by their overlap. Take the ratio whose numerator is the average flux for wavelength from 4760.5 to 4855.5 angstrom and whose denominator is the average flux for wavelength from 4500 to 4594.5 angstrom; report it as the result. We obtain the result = 0.98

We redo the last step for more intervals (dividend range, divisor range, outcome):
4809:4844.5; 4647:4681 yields 1.03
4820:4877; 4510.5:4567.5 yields 0.92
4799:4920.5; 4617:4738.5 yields 0.95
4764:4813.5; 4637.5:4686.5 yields 1.00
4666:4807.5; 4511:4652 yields 0.98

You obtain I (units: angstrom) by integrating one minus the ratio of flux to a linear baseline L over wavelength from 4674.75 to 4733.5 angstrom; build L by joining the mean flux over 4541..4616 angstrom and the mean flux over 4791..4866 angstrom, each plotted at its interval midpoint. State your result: -0.8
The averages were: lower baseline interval 8.98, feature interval 8.85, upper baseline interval 8.47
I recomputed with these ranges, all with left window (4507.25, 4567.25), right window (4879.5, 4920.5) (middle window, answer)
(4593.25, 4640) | -1.7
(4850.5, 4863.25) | 1.7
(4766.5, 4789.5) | -0.5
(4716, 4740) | -0.9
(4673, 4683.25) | -0.1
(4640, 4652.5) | -0.4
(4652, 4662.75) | -0.1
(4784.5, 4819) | -1.0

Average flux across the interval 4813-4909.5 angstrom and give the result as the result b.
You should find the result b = 8.34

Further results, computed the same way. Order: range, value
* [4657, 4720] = 8.74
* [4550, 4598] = 8.97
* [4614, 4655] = 9.02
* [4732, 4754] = 8.76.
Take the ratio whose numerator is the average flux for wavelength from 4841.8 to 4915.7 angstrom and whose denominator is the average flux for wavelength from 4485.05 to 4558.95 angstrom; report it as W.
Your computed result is 0.92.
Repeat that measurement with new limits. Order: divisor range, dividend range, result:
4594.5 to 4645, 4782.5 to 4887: 0.92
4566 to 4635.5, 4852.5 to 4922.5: 0.90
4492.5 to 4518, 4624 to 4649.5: 1.01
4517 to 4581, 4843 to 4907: 0.92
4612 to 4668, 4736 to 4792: 0.97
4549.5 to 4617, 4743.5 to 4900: 0.95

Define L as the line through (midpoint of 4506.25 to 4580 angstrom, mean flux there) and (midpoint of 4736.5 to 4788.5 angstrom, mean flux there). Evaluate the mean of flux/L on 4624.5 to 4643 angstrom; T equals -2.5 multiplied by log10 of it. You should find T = -0.05 mag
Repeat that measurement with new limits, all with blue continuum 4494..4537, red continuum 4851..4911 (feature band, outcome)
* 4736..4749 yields -0.06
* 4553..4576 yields -0.04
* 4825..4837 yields -0.08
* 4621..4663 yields -0.06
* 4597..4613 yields -0.05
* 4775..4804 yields -0.08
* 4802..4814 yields -0.07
